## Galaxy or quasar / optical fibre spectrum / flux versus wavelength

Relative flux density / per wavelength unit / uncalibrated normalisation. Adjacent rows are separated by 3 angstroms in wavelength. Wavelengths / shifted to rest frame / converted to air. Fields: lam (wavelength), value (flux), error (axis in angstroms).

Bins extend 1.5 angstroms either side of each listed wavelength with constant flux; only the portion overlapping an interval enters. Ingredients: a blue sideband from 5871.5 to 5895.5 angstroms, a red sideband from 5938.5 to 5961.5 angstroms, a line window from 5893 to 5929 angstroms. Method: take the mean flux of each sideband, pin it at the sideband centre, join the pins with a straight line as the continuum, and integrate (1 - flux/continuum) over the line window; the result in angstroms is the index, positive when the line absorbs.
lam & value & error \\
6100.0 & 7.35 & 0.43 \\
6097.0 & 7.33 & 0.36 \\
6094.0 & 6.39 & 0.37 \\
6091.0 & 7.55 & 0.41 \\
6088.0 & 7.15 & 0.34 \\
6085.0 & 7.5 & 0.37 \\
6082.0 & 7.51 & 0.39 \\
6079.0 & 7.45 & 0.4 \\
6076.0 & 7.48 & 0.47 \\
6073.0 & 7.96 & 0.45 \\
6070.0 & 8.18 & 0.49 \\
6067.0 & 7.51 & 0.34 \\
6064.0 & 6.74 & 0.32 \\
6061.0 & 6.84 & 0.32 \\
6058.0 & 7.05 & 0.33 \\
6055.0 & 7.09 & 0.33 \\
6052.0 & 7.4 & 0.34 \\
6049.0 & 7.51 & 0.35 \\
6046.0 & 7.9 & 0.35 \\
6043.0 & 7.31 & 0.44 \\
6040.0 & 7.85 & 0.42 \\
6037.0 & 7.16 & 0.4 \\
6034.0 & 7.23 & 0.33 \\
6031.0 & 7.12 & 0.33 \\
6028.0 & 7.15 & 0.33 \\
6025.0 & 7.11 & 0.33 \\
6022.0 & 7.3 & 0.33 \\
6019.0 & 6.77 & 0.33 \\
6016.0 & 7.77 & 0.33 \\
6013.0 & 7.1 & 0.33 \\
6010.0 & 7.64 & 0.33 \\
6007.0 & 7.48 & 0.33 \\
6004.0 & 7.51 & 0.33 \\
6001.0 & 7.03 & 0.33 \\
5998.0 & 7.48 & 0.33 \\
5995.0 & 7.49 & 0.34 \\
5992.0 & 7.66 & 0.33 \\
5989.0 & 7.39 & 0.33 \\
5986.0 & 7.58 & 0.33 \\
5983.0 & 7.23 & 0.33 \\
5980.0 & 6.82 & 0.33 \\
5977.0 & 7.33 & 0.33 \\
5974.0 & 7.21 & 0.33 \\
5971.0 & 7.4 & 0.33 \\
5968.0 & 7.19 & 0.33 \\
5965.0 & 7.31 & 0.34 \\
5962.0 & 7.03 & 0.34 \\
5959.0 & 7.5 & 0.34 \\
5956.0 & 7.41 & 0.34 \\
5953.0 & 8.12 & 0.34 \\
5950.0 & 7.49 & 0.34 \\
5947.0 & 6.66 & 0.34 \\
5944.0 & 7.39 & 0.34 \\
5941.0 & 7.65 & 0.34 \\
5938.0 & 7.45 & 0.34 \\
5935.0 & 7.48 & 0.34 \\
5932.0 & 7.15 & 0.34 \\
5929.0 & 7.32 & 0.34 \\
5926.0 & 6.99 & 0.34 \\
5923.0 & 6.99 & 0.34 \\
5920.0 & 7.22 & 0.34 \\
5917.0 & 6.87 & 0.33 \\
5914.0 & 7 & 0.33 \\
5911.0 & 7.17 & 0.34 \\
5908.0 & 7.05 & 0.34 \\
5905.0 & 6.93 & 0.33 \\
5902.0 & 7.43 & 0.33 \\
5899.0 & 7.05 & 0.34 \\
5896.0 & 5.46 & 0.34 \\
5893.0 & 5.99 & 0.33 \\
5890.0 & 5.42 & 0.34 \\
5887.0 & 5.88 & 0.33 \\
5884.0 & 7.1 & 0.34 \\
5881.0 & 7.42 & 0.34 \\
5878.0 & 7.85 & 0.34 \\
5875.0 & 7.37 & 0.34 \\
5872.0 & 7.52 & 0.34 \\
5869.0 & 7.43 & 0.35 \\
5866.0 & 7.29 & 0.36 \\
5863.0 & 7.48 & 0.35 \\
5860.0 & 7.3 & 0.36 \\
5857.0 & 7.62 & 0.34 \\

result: 0.6 angstroms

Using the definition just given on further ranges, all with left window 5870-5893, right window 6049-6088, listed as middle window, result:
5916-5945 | -0.98 angstroms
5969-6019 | -1.21 angstroms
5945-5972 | -0.96 angstroms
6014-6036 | 0.20 angstroms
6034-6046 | -0.26 angstroms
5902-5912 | -0.21 angstroms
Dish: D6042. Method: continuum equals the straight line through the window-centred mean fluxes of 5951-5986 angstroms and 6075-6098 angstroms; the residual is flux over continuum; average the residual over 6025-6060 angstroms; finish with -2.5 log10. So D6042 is 0.00 mag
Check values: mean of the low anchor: 7.34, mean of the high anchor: 7.29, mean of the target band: 7.33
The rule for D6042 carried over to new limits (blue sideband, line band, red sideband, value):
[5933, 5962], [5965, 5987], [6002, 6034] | 0.02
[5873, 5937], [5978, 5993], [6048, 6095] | -0.03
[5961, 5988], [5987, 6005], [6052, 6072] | -0.03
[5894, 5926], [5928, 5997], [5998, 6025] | -0.04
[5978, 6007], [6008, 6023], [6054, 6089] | 0.01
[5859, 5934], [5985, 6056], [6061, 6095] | -0.02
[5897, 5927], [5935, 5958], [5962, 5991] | -0.04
